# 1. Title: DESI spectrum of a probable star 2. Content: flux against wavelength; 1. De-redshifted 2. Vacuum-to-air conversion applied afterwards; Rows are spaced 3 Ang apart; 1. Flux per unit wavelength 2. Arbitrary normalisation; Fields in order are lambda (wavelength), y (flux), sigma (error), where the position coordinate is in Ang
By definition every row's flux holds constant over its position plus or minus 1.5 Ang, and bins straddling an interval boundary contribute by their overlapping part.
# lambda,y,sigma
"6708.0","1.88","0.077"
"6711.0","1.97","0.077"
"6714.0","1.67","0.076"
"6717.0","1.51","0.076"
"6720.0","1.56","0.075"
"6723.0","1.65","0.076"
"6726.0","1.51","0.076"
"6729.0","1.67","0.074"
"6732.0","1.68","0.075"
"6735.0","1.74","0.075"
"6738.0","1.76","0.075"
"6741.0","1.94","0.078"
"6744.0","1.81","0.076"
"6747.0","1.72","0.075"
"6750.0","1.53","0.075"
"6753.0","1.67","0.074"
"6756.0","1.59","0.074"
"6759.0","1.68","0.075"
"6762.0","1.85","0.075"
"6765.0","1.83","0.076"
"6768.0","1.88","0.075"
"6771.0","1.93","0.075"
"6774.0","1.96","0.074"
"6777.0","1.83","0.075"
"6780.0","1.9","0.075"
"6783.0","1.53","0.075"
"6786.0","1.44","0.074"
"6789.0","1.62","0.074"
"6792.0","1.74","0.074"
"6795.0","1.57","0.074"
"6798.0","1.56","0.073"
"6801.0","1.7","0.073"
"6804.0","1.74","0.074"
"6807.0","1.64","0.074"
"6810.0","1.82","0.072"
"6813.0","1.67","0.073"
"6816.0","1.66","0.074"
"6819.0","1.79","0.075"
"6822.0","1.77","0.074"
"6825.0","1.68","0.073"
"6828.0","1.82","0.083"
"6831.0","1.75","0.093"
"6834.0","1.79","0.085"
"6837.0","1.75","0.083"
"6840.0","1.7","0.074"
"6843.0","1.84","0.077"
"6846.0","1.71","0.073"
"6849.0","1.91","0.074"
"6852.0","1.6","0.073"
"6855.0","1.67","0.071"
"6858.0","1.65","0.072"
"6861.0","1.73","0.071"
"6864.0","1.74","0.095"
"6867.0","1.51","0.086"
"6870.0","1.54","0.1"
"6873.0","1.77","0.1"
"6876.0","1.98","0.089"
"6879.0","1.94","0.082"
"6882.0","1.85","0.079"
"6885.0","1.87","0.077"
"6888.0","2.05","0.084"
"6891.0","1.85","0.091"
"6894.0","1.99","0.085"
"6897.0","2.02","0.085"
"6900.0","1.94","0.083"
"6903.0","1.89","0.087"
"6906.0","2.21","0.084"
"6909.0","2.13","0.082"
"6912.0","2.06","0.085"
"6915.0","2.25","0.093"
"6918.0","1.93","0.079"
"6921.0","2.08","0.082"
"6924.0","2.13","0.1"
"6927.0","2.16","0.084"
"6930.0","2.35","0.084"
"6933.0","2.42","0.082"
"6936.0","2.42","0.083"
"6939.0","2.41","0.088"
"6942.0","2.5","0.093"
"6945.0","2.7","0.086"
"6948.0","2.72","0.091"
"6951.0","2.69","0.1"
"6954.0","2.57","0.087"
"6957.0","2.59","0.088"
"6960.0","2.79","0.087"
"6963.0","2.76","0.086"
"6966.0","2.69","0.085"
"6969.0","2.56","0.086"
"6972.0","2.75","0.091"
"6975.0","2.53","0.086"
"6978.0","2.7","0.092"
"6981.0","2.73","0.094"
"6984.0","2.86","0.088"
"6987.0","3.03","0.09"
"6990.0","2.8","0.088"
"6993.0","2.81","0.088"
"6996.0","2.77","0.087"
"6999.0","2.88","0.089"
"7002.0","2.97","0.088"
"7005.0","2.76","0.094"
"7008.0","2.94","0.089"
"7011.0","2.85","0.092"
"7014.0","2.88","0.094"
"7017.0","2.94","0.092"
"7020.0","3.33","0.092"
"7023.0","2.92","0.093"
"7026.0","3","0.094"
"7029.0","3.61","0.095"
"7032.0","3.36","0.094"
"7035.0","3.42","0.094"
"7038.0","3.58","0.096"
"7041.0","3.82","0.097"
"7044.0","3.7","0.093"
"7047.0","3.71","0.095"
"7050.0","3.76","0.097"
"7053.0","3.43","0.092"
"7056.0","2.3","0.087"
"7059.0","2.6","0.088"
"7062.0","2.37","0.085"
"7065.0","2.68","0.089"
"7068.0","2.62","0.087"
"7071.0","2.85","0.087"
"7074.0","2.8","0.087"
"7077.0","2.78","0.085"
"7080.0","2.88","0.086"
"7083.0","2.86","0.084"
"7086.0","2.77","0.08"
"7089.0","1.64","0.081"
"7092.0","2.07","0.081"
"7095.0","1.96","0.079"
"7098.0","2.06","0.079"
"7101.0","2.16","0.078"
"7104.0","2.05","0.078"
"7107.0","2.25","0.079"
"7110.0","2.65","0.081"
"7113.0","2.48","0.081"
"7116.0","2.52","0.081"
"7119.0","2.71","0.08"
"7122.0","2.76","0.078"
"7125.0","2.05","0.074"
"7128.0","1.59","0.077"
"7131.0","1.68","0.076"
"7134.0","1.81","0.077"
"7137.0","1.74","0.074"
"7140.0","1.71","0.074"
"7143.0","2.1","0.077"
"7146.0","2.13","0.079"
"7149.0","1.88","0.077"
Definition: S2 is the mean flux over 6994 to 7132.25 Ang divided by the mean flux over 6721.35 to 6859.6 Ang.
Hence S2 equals 1.6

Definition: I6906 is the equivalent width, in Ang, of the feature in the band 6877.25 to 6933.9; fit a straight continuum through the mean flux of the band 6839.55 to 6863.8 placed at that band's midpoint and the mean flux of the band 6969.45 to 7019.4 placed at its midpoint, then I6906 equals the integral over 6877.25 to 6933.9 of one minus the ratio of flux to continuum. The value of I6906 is 2.3 Ang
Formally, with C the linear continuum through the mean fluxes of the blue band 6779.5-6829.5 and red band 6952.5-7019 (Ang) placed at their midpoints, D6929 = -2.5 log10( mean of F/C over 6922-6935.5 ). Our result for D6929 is 0.08 mag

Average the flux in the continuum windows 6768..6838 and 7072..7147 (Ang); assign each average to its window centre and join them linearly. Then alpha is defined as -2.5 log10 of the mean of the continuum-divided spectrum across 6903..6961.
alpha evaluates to -0.21 mag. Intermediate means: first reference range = 1.73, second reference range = 2.25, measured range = 2.36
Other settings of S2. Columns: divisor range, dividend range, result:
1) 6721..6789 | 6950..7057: 1.74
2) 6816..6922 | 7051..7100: 1.38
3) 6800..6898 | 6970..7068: 1.70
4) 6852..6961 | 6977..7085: 1.43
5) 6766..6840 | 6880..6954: 1.27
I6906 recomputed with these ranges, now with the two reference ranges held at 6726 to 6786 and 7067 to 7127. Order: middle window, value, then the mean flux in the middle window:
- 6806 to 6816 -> 0.8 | 1.71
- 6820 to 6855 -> 2.9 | 1.75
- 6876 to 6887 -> 0.5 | 1.91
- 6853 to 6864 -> 1.5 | 1.69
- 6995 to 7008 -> -3.6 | 2.86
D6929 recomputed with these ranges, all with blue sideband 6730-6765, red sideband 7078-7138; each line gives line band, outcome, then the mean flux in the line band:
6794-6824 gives 0.08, 1.69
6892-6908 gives -0.03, 2.01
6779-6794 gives 0.09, 1.64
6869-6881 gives 0.05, 1.82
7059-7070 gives -0.18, 2.58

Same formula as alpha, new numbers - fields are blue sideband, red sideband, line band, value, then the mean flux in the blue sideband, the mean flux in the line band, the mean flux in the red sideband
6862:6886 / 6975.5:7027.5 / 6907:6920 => 0.01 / 1.77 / 2.1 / 2.89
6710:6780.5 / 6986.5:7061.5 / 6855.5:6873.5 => 0.37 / 1.74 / 1.65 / 3.12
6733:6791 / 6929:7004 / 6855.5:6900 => 0.24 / 1.75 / 1.82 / 2.68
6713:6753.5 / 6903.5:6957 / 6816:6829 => 0.13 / 1.67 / 1.75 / 2.34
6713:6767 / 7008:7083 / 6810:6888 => 0.24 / 1.69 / 1.75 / 3.08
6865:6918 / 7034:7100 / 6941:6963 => -0.19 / 1.93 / 2.66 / 2.84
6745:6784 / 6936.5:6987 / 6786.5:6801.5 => 0.17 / 1.77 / 1.62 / 2.67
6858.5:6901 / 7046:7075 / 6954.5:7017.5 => -0.13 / 1.84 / 2.78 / 2.9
